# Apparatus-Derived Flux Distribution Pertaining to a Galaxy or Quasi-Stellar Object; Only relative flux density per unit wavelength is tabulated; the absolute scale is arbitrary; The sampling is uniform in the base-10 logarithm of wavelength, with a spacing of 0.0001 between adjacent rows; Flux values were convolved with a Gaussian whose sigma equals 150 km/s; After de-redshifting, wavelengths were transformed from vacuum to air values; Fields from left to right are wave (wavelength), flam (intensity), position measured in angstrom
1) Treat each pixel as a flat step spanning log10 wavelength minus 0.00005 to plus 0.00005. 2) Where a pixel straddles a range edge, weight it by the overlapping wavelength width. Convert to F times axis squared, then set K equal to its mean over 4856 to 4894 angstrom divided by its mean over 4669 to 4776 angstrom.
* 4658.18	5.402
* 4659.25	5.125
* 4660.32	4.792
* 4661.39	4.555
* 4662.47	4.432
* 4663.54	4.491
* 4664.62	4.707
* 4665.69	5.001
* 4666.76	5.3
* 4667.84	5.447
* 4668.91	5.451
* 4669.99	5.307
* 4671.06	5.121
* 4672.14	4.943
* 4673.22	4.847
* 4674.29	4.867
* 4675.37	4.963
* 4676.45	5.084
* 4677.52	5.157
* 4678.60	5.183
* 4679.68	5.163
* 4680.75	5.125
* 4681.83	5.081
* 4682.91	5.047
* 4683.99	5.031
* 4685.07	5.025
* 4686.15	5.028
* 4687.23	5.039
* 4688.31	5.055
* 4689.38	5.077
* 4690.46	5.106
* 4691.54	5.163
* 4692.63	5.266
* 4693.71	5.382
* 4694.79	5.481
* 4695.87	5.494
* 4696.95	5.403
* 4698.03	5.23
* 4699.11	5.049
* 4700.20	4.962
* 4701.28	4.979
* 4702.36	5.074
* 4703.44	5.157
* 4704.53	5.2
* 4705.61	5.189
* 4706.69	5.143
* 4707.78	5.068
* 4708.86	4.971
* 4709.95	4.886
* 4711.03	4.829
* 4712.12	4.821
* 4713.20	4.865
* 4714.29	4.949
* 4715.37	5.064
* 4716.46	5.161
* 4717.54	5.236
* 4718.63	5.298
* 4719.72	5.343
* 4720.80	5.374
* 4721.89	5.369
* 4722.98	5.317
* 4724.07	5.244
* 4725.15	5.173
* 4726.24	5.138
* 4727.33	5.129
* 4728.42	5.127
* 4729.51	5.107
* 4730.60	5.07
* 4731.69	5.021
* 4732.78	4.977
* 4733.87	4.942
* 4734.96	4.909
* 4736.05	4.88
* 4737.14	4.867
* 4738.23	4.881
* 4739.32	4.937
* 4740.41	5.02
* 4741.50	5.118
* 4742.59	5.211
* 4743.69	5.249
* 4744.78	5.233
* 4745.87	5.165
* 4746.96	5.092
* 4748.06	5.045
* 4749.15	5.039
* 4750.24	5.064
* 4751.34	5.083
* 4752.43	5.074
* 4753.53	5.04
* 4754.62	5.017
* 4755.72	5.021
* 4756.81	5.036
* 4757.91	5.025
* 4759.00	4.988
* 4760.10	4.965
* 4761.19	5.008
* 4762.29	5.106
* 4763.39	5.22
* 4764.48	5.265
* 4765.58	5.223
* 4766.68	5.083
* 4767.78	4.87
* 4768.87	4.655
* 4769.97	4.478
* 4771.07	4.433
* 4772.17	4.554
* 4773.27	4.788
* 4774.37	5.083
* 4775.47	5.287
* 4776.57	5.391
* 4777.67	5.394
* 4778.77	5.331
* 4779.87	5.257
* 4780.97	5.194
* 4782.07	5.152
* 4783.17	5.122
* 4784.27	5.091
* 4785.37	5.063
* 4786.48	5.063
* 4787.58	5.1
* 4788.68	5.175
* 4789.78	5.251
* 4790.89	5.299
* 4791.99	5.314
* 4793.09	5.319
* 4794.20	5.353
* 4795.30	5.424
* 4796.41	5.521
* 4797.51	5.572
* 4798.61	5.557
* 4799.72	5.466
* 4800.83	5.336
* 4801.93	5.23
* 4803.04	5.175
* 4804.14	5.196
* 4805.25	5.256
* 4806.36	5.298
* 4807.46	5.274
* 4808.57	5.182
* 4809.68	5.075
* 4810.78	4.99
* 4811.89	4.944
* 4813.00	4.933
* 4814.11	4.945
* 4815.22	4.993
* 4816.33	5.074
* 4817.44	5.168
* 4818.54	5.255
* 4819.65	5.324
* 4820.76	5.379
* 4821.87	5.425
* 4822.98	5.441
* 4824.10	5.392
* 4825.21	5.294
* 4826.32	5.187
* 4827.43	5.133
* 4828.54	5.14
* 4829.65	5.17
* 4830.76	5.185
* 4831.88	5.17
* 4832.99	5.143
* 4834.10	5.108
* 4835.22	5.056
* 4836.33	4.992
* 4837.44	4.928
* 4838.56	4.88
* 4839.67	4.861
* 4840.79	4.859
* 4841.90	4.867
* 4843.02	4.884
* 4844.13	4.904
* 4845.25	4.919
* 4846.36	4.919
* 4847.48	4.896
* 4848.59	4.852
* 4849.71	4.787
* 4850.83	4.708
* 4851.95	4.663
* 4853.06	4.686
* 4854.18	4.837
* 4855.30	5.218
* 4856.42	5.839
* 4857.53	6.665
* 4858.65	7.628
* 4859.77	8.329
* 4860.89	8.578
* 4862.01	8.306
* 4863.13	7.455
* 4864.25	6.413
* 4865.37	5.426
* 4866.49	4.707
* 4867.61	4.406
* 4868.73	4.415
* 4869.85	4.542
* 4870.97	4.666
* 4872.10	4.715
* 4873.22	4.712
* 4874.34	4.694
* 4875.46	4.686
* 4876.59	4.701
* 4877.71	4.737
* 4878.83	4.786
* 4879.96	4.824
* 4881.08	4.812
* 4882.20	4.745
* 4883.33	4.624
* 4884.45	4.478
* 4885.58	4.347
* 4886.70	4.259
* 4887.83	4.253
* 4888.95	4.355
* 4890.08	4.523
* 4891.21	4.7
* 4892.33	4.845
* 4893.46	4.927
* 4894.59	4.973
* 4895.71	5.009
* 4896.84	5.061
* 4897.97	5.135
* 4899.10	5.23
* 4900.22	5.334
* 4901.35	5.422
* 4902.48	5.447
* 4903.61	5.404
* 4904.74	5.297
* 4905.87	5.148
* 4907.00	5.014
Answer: 1.1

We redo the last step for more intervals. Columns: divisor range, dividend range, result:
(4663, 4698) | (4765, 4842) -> 1.06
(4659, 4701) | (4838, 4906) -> 1.10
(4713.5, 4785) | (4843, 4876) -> 1.13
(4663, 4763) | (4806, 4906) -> 1.08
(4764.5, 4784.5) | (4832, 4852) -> 1.01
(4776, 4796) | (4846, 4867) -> 1.17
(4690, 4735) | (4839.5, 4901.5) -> 1.07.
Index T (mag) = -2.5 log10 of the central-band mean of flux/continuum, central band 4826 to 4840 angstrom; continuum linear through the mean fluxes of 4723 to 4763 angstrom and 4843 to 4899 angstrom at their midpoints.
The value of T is 0.01 mag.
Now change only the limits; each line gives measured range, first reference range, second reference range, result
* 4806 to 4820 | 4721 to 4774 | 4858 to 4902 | 0.00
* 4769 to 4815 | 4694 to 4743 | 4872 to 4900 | -0.05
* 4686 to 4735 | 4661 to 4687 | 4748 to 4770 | -0.02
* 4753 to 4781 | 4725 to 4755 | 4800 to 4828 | 0.02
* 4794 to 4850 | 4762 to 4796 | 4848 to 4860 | 0.05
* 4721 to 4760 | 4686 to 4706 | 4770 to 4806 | 0.02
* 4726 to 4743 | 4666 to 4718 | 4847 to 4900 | 0.02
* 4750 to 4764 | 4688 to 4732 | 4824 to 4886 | 0.03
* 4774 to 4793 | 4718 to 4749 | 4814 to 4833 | -0.01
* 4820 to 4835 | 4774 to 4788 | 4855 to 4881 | 0.04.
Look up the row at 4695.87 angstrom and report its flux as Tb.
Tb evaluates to 5.494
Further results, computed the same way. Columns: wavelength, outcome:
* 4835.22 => 5.056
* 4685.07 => 5.025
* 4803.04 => 5.175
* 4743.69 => 5.249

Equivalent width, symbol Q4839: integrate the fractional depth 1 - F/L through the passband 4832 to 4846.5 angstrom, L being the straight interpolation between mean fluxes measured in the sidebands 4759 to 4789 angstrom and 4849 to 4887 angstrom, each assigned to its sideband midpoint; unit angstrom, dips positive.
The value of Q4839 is 0.8 angstrom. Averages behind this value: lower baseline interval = 5.05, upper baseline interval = 5.34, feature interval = 4.96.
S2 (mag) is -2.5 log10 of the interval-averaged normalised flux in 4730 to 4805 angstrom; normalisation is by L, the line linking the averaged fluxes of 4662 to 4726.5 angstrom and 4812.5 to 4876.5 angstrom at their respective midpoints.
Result 0.02 mag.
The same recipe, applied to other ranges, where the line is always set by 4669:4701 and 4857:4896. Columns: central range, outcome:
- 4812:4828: 0.00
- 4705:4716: 0.04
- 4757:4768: 0.02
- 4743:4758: 0.02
